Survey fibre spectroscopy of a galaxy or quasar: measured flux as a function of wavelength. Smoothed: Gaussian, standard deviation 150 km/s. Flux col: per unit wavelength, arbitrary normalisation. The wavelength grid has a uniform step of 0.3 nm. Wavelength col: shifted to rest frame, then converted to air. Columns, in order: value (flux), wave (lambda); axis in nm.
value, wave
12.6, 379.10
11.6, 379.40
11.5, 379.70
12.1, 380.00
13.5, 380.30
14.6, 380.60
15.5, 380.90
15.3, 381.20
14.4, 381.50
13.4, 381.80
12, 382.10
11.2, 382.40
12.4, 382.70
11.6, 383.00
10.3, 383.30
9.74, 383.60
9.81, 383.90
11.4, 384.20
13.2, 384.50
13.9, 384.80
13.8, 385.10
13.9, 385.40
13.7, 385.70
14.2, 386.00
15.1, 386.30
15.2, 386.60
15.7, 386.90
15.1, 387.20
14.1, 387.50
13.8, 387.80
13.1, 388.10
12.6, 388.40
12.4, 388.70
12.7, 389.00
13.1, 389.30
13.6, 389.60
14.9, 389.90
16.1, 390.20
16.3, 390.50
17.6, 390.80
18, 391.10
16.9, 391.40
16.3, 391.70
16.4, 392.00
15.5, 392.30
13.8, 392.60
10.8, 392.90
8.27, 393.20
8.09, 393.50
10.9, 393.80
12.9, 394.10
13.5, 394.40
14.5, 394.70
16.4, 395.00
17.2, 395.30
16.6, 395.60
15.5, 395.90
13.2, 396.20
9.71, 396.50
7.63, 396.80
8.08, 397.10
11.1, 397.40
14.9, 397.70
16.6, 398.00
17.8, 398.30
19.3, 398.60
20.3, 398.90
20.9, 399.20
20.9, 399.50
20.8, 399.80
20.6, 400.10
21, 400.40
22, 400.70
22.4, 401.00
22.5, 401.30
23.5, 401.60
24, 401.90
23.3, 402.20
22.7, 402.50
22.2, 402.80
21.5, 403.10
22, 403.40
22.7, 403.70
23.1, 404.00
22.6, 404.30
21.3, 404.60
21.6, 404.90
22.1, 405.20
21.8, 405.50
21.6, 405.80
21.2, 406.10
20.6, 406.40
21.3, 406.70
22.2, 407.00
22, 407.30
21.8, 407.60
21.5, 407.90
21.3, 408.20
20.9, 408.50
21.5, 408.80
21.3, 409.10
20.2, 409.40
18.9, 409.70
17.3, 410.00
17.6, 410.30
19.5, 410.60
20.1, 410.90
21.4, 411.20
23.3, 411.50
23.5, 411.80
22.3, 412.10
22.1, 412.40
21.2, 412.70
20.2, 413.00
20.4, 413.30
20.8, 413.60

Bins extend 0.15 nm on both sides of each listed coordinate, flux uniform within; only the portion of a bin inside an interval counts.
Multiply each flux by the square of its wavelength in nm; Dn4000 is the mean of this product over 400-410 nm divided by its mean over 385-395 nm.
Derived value 1.7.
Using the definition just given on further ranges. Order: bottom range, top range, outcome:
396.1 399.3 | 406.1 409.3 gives 1.56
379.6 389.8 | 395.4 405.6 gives 1.59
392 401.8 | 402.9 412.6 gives 1.41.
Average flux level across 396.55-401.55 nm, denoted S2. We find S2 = 17.9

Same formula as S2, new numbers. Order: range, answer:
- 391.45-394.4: 12.7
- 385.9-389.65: 13.9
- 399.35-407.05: 22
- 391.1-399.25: 14.2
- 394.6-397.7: 13.1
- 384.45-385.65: 13.7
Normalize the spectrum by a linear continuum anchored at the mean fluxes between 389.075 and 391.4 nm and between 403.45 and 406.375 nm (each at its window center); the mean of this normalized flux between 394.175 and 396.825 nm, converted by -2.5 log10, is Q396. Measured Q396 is 0.26 mag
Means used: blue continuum 15.6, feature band 14.1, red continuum 21.9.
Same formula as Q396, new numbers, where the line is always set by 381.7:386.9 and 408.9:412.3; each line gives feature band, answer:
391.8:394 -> 0.25 mag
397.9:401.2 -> -0.18 mag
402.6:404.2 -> -0.21 mag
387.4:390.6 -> 0.02 mag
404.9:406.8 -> -0.13 mag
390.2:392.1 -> -0.15 mag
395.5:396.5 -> 0.14 mag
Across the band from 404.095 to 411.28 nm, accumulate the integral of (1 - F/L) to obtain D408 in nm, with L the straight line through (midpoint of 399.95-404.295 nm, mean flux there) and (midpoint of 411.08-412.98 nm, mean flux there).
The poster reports 0.44 nm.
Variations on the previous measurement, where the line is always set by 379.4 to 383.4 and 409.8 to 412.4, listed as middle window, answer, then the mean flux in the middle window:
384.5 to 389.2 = 0.125 nm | 13.9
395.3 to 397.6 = 0.641 nm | 12.1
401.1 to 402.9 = -0.467 nm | 23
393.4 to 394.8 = 0.363 nm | 12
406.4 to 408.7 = -0.205 nm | 21.5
